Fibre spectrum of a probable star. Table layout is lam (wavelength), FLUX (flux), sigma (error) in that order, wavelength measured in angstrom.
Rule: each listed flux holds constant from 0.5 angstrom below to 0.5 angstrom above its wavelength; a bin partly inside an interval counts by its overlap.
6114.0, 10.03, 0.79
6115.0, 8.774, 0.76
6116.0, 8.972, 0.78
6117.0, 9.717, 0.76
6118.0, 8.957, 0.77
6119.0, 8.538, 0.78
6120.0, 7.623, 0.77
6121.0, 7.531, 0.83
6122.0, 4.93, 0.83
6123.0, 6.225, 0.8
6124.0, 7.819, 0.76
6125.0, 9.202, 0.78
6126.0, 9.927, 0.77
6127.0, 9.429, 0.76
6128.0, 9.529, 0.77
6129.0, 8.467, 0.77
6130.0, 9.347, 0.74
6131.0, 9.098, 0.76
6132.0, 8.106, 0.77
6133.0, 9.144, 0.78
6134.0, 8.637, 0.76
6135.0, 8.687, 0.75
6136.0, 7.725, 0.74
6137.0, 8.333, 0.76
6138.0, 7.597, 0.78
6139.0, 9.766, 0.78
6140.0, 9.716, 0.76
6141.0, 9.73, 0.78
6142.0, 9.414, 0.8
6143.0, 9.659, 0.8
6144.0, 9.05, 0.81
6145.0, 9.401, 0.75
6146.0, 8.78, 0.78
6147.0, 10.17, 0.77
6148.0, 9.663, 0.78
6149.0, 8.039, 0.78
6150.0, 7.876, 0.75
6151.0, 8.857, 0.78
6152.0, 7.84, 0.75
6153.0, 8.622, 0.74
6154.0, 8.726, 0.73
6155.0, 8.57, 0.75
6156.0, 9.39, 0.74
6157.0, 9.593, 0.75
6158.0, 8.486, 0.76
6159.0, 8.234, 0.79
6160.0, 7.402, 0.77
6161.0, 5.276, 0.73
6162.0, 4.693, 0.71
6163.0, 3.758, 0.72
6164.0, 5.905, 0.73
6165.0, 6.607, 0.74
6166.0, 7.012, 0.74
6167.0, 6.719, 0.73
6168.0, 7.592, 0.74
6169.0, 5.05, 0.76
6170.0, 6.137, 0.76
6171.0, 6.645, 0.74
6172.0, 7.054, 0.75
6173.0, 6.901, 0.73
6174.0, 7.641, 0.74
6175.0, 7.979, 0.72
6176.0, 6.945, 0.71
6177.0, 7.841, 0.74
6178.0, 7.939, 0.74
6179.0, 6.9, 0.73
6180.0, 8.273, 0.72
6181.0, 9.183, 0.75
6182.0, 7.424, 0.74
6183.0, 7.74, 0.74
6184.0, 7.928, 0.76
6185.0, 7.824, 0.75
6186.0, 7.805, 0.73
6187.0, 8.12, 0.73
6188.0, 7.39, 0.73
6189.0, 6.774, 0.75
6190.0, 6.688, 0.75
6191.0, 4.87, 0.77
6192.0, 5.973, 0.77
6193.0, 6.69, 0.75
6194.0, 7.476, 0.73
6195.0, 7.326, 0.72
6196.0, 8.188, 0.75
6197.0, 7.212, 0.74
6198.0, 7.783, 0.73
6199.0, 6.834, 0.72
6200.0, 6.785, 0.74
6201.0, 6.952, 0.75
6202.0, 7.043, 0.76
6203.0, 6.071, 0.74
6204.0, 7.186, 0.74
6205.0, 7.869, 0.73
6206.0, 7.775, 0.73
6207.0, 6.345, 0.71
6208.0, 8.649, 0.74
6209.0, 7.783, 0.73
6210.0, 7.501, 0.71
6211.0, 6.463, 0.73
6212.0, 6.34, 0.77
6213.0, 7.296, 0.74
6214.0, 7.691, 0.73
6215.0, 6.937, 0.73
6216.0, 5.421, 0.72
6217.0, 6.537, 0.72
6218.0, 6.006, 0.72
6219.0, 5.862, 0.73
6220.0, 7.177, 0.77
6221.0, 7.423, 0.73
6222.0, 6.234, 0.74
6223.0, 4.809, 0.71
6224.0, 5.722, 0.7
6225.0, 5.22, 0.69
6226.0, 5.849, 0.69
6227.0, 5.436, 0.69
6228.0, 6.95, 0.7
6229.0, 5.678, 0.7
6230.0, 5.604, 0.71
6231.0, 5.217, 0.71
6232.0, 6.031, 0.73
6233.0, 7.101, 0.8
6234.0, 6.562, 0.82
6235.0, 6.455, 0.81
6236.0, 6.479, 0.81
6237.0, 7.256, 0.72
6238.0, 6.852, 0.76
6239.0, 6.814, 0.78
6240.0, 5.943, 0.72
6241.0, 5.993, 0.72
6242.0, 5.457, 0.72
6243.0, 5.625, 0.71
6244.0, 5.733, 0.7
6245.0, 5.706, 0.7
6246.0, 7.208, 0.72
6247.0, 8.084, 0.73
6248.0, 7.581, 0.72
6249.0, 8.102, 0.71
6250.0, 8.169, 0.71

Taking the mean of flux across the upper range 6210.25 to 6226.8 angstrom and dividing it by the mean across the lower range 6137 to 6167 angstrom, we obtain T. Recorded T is 0.77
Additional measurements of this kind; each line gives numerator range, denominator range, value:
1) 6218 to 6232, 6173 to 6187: 0.76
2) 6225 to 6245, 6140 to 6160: 0.69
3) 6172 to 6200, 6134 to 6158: 0.83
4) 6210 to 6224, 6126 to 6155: 0.73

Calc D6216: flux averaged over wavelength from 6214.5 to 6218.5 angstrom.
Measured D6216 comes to 6.23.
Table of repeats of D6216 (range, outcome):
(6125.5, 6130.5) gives 9.34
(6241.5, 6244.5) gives 5.61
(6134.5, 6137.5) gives 8.25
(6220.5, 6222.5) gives 6.83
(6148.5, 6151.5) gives 8.26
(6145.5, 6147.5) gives 9.47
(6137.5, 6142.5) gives 9.24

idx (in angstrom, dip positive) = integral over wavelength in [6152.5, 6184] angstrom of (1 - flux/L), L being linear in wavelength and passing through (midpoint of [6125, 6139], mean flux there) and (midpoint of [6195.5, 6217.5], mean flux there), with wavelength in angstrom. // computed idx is 2.7 angstrom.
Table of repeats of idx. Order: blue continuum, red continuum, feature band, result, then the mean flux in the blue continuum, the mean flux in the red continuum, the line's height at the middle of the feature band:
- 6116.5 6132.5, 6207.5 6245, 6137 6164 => -1.5 angstrom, 8.4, 6.37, 7.88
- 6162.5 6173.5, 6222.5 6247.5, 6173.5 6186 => -3.0 angstrom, 6.31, 6.15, 6.28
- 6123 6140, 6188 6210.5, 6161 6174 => 2.7 angstrom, 8.75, 7.09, 7.87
